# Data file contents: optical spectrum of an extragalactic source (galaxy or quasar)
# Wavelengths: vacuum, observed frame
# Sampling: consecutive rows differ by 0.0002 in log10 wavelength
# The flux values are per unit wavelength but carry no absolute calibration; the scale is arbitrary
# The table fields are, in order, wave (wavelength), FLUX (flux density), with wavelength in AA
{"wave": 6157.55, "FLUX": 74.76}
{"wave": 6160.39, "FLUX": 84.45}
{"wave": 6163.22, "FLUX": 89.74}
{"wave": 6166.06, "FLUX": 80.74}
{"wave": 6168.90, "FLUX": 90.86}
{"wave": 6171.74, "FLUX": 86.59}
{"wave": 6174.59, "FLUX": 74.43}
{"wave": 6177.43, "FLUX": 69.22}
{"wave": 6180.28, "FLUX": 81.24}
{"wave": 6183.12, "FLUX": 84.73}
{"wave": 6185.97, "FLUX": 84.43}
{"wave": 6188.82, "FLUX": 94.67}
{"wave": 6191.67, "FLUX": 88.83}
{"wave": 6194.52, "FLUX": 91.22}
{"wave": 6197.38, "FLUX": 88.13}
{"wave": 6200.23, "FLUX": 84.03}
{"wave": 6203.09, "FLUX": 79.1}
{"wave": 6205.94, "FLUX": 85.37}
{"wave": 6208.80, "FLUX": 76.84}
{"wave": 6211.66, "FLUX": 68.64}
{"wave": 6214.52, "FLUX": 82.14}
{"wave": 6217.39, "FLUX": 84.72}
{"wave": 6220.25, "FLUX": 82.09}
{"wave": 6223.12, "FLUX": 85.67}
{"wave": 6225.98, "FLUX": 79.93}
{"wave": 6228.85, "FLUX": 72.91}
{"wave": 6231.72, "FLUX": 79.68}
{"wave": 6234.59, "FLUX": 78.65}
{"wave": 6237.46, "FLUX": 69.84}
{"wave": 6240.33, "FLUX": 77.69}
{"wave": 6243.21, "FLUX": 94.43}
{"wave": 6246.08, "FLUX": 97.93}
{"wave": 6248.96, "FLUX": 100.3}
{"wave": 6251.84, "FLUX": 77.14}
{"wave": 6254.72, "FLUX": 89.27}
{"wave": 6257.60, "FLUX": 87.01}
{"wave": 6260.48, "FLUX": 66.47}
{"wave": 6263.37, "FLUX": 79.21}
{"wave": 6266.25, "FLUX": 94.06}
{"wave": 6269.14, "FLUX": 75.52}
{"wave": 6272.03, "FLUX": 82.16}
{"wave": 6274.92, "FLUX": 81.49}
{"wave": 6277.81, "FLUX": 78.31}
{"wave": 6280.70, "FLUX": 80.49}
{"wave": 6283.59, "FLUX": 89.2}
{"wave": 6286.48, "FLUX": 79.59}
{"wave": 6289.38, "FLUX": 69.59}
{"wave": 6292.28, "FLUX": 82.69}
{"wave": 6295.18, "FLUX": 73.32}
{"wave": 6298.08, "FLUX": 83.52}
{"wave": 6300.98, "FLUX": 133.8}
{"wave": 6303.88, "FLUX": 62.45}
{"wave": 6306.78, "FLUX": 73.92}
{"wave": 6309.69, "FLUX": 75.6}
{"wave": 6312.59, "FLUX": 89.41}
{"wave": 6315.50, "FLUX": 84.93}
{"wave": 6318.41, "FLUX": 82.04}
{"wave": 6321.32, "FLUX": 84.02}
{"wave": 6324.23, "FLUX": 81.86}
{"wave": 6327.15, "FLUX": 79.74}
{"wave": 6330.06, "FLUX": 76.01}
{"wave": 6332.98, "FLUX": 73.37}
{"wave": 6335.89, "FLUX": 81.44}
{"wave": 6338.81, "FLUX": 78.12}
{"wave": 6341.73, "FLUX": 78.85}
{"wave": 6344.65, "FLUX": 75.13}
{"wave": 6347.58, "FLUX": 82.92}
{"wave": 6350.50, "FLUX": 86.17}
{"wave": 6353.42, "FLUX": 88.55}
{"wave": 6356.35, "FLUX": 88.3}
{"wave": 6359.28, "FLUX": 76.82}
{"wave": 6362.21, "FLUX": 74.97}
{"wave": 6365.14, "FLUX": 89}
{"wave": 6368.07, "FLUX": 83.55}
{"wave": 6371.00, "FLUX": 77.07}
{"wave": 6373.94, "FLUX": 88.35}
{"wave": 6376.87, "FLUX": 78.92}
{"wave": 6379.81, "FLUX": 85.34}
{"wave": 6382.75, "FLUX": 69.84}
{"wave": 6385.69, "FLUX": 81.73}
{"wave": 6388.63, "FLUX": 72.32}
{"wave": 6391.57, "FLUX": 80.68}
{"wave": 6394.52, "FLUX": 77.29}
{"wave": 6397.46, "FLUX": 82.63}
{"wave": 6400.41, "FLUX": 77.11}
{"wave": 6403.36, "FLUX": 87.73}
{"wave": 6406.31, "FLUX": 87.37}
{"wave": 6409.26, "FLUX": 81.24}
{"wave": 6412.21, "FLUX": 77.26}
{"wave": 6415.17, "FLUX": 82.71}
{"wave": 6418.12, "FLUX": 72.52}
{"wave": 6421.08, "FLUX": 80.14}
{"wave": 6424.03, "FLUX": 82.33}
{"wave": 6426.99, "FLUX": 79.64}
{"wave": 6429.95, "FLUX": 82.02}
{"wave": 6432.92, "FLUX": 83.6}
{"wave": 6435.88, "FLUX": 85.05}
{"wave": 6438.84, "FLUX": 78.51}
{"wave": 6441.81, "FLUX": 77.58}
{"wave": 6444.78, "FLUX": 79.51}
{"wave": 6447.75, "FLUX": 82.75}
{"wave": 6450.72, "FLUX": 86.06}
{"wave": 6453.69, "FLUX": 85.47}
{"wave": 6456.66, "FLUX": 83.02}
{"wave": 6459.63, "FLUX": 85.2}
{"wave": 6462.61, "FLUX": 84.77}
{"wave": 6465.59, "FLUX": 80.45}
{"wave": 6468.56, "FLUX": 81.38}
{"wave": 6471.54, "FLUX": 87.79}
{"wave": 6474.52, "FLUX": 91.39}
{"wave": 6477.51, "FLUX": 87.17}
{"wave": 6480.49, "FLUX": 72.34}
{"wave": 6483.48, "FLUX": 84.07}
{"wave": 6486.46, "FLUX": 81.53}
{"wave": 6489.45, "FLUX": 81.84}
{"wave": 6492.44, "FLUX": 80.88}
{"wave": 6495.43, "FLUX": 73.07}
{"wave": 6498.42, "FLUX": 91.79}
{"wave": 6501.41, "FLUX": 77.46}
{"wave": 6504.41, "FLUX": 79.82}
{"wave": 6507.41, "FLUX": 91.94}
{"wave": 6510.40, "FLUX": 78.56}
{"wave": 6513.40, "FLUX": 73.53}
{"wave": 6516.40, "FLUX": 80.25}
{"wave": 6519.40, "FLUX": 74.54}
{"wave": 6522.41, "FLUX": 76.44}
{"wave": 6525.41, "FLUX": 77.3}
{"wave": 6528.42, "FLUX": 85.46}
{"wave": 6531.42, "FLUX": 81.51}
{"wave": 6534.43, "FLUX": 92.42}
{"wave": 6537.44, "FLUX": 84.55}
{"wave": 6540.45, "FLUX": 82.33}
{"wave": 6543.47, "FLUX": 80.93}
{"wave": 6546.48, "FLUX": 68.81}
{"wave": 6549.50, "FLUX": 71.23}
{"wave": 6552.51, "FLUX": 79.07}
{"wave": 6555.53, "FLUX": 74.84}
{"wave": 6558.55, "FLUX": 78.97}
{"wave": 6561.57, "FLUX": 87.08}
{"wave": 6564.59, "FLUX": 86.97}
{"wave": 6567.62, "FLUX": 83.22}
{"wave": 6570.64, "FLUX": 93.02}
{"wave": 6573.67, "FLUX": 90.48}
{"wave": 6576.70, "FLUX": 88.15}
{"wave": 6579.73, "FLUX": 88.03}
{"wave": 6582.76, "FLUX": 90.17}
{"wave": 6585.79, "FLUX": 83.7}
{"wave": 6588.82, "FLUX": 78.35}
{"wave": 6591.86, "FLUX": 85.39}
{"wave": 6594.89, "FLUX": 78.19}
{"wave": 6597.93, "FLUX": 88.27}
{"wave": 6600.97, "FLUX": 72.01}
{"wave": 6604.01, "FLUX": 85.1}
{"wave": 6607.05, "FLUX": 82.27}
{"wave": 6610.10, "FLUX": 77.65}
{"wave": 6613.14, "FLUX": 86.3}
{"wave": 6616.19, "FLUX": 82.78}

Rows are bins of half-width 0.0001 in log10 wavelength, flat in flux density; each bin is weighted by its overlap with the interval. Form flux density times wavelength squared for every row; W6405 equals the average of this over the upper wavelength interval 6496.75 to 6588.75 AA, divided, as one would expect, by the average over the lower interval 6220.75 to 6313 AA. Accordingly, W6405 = 1.09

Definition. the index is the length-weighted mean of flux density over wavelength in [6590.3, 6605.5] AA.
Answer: 81.8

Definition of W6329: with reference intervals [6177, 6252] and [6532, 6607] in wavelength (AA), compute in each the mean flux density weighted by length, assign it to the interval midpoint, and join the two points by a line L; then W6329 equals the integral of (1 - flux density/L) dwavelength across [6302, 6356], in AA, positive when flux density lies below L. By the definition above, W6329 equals 1.8 AA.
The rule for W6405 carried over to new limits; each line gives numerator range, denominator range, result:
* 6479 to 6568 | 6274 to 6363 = 1.05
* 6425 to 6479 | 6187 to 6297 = 1.08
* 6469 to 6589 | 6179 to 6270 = 1.09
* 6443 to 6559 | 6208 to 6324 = 1.06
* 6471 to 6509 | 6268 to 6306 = 1.07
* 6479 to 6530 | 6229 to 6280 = 1.05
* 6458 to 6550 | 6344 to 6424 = 1.04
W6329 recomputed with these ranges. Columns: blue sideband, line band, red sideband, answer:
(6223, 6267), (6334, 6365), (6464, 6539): 0.4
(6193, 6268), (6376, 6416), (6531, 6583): 1.4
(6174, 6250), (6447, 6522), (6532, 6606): 0.7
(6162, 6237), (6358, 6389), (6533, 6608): 0.9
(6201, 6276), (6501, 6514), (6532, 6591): 0.3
